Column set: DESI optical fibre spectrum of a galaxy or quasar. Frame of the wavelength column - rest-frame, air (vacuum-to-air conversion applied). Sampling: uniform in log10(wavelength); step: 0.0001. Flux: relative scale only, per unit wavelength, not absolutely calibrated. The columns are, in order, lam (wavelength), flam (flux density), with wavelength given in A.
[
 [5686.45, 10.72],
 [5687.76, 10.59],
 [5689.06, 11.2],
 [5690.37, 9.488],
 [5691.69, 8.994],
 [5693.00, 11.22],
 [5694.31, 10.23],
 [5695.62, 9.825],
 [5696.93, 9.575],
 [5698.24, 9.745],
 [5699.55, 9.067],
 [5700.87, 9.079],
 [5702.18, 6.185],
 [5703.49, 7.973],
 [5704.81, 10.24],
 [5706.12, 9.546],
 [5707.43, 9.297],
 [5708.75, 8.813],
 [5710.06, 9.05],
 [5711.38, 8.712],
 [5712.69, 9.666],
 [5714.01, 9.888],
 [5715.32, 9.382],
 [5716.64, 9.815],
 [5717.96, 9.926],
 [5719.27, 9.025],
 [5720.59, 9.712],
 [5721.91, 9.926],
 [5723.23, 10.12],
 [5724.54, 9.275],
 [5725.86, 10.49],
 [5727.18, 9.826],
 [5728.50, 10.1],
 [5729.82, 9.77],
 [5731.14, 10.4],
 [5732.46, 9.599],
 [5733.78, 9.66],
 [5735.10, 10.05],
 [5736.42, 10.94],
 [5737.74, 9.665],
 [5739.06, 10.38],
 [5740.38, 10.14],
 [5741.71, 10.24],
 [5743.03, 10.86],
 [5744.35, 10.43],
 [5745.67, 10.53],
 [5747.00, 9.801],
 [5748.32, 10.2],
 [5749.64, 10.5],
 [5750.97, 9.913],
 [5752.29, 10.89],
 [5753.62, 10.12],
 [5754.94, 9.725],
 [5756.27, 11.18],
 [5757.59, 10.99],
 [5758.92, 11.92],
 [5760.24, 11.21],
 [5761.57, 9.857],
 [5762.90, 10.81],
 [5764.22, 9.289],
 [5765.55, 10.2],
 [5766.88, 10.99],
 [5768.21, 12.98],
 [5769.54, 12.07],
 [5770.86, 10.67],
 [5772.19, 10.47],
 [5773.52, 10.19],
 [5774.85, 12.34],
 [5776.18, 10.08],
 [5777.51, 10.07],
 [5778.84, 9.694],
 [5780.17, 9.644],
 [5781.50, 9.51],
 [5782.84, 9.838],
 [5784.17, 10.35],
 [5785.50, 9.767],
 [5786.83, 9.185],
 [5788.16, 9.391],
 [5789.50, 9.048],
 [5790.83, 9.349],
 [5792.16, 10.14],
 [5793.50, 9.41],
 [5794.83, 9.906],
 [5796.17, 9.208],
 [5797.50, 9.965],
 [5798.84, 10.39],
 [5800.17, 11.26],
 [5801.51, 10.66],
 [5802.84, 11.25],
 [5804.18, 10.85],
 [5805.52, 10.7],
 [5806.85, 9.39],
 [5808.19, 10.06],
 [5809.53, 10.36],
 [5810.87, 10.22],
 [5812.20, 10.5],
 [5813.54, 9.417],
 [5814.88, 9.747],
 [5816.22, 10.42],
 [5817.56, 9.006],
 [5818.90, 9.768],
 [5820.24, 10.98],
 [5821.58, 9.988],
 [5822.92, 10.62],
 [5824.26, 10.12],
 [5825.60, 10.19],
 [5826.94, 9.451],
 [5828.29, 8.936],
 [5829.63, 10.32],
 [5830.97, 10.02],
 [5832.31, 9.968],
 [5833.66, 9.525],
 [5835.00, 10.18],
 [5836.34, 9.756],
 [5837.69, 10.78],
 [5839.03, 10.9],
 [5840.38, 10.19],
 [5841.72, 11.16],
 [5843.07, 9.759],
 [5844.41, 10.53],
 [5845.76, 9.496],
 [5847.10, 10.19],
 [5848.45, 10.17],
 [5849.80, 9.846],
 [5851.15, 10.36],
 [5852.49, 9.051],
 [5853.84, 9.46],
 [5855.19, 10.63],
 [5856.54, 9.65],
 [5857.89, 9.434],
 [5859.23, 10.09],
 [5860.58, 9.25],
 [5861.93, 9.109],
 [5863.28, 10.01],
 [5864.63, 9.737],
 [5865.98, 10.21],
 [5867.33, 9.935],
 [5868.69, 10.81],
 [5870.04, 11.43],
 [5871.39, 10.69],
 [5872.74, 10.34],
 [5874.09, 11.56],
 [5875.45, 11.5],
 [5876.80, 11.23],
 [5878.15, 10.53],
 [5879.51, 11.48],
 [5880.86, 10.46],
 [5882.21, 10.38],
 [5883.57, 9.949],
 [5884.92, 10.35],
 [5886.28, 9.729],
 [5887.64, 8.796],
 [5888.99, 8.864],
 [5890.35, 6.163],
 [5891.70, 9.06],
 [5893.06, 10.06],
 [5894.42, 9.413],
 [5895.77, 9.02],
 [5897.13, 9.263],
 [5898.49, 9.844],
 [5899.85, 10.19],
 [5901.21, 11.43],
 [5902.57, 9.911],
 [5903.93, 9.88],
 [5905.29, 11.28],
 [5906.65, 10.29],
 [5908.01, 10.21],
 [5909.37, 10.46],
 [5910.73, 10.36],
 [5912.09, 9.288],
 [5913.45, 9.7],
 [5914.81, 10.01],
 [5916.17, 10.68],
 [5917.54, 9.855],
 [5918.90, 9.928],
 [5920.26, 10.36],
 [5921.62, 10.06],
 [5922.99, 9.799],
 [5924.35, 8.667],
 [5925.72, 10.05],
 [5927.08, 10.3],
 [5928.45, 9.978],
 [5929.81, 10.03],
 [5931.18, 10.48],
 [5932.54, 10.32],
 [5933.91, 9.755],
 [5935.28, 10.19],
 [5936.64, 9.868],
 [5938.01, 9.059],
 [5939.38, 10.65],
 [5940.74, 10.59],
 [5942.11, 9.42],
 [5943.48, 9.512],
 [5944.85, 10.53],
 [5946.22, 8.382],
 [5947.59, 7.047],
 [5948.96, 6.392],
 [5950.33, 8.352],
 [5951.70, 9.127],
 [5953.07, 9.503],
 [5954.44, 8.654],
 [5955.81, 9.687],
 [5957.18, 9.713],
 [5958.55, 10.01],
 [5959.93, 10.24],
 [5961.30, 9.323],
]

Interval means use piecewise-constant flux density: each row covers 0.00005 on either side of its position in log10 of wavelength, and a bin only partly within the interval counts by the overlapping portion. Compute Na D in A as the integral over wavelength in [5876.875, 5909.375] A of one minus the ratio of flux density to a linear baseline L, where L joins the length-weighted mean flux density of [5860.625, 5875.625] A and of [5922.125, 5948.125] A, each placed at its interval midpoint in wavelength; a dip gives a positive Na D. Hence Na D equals 0.8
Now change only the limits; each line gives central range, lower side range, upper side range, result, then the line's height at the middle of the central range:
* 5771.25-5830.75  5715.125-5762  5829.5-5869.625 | 0.3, 10.1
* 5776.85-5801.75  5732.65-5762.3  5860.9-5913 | 1.2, 10.3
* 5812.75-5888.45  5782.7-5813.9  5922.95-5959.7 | -2.3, 9.84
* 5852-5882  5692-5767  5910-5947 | -1.2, 9.92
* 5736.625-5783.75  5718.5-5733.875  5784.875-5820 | -2.8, 9.9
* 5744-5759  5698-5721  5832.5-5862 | -1.7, 9.41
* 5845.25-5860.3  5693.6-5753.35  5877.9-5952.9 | -0.2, 9.74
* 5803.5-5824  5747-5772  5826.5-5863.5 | 0.2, 10.2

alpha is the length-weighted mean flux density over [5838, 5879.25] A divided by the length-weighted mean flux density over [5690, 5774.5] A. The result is 1.0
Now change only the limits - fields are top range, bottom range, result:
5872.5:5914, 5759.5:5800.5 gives 0.98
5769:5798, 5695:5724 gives 1.08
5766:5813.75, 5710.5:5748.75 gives 1.03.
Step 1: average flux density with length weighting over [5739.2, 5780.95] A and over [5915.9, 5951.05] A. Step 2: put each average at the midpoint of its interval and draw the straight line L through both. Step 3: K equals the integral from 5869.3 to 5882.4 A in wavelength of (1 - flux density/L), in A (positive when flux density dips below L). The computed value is -1.4 A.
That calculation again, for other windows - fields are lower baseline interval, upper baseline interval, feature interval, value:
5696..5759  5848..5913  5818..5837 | 0.0 A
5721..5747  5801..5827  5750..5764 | -0.7 A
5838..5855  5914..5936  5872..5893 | 0.1 A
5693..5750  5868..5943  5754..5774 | -2.1 A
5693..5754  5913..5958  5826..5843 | -0.7 A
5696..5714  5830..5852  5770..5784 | -0.9 A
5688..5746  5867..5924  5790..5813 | -0.7 A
